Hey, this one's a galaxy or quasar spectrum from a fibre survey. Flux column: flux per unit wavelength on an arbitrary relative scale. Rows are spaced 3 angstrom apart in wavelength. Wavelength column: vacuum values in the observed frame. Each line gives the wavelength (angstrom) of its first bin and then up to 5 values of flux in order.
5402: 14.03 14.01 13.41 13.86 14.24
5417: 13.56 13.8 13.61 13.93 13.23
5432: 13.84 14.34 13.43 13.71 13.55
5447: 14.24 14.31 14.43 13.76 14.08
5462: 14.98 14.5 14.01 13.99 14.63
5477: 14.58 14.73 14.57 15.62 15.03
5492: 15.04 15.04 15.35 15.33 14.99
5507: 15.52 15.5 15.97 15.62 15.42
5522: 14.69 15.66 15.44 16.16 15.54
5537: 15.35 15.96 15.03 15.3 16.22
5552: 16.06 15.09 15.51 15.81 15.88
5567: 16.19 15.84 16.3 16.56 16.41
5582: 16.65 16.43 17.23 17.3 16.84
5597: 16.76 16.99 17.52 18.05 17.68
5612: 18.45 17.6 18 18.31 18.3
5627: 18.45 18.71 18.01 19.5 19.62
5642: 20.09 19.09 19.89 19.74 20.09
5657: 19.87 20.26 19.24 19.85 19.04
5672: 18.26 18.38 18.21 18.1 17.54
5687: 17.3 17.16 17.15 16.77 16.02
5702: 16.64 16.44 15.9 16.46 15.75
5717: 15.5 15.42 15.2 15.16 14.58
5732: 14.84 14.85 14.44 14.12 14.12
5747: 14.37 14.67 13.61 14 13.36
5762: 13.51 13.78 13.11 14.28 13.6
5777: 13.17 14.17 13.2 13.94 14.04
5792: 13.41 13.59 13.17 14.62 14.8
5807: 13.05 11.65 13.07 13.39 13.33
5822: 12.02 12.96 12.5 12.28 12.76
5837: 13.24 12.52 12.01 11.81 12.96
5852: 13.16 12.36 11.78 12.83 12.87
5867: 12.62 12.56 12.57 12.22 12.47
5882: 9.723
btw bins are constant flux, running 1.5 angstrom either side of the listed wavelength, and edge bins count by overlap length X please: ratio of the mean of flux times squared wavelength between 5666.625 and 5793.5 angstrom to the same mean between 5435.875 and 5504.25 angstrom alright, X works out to 1.16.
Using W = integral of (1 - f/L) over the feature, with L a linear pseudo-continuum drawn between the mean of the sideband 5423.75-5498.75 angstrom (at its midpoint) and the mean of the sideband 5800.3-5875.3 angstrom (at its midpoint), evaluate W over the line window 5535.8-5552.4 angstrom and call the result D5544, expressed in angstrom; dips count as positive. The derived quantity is -1.9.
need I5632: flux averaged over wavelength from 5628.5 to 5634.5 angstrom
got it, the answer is 18.4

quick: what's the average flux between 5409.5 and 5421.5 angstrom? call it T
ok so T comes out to 13.9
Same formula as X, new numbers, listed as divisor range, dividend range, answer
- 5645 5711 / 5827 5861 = 0.73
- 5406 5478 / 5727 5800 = 1.12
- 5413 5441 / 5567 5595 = 1.27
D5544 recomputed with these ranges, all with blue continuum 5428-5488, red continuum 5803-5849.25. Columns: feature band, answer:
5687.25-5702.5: -4.0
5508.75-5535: -3.0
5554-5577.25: -3.5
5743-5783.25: -2.5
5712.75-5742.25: -4.1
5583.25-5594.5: -2.7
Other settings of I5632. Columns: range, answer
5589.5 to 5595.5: 17.1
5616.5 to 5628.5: 18.3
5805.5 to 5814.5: 12.6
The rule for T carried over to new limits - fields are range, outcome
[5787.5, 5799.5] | 13.6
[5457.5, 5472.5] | 14.3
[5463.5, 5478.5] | 14.3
